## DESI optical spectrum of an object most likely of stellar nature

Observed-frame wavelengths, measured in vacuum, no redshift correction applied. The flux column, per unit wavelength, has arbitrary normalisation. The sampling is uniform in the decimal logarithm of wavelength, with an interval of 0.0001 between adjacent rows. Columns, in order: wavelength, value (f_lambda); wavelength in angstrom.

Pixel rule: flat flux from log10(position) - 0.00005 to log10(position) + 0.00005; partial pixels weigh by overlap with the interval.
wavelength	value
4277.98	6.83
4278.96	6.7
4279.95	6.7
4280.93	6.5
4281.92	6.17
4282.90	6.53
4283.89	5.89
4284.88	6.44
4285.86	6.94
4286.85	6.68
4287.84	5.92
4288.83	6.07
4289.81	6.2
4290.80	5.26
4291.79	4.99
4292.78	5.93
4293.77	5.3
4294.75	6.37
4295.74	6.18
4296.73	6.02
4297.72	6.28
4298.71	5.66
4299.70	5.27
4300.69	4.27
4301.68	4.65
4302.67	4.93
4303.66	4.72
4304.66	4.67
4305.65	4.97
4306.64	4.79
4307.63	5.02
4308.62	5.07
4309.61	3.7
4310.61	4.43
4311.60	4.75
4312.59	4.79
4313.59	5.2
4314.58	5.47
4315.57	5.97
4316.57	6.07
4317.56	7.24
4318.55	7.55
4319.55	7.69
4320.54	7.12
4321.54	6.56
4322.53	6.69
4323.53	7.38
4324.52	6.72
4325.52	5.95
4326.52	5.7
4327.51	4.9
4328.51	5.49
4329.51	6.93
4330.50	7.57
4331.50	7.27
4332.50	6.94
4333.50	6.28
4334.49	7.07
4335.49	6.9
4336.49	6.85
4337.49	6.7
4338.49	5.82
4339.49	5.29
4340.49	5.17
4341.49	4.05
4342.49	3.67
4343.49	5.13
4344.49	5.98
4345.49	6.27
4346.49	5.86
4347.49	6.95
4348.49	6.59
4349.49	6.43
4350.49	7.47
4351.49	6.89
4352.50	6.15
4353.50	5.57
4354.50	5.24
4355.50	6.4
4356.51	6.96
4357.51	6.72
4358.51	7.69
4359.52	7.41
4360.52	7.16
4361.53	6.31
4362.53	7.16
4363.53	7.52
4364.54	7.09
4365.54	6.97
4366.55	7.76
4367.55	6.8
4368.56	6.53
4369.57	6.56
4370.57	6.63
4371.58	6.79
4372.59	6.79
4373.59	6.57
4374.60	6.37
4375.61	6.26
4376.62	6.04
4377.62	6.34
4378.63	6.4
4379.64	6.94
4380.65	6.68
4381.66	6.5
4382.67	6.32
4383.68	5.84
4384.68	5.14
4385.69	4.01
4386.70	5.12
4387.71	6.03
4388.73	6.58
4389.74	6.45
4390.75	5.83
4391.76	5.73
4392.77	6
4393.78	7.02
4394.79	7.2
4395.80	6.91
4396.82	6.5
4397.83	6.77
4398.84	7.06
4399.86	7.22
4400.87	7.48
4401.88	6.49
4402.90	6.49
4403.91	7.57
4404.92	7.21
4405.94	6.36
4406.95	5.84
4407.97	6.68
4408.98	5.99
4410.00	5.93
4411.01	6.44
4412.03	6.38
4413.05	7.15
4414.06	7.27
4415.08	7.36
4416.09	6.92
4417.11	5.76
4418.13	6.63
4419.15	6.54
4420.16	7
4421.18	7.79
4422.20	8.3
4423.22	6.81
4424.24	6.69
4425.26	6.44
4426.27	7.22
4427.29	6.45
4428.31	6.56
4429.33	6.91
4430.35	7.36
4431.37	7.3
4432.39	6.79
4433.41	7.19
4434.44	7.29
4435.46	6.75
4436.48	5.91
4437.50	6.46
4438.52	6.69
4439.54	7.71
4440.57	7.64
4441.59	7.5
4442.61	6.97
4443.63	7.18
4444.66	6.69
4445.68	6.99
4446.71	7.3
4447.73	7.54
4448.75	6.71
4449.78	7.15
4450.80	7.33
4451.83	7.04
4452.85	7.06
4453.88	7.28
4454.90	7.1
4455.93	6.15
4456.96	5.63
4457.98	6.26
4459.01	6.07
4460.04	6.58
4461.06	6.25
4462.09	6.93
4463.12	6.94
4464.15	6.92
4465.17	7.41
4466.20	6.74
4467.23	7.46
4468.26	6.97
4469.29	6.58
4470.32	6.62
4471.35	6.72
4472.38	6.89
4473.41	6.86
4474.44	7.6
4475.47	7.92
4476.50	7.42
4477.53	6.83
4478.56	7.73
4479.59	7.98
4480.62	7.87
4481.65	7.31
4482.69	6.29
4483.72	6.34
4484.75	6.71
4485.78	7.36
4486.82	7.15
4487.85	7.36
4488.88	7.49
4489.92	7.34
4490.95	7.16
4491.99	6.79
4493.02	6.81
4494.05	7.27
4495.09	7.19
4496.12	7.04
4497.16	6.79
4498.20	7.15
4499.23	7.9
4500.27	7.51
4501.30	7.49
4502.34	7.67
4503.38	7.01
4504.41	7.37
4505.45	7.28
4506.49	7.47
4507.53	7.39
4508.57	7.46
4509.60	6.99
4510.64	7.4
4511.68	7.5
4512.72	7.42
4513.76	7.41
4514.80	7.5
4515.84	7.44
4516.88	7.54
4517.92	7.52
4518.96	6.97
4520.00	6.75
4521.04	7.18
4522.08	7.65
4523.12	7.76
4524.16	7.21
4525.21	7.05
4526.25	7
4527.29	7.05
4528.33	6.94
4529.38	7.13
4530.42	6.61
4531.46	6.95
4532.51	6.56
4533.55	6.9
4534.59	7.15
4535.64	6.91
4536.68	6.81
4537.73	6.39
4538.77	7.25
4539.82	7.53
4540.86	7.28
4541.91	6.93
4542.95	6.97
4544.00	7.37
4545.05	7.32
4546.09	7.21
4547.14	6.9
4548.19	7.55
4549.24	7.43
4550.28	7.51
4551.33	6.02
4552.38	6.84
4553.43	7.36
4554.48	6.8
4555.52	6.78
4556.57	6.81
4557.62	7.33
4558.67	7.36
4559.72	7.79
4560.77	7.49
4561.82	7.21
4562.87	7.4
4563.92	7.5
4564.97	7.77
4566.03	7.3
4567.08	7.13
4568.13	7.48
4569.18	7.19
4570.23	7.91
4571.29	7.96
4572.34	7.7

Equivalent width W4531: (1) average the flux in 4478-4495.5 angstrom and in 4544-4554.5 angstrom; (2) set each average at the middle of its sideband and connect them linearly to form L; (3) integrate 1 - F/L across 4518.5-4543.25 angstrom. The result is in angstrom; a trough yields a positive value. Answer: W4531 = 0.3 angstrom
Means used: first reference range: 7.18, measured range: 7.04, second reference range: 7.12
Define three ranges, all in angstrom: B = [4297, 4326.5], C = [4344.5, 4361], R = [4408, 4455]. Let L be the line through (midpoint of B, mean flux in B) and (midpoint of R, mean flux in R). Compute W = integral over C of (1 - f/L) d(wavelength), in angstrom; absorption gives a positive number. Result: -1.4 angstrom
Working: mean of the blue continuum 5.64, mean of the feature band 6.59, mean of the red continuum 6.94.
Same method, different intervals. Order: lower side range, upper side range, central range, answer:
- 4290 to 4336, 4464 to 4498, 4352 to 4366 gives -1.2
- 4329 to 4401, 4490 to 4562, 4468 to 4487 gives -0.4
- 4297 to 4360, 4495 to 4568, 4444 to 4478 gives -0.7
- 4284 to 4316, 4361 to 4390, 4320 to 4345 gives -1.4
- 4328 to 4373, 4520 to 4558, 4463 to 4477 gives -0.5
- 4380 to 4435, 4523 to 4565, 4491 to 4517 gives -1.3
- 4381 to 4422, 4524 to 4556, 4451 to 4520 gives -3.0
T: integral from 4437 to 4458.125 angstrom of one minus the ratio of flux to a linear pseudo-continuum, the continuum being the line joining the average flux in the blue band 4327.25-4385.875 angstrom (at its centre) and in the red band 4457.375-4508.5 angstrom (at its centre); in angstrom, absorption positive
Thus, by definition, -0.24 angstrom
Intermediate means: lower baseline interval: 6.39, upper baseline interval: 7.11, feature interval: 6.98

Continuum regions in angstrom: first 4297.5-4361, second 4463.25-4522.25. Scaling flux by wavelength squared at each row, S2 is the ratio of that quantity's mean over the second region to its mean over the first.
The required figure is 1.30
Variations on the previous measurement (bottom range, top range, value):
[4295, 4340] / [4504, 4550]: 1.34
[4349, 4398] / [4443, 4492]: 1.12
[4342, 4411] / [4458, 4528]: 1.17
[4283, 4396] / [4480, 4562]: 1.27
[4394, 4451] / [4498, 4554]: 1.09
